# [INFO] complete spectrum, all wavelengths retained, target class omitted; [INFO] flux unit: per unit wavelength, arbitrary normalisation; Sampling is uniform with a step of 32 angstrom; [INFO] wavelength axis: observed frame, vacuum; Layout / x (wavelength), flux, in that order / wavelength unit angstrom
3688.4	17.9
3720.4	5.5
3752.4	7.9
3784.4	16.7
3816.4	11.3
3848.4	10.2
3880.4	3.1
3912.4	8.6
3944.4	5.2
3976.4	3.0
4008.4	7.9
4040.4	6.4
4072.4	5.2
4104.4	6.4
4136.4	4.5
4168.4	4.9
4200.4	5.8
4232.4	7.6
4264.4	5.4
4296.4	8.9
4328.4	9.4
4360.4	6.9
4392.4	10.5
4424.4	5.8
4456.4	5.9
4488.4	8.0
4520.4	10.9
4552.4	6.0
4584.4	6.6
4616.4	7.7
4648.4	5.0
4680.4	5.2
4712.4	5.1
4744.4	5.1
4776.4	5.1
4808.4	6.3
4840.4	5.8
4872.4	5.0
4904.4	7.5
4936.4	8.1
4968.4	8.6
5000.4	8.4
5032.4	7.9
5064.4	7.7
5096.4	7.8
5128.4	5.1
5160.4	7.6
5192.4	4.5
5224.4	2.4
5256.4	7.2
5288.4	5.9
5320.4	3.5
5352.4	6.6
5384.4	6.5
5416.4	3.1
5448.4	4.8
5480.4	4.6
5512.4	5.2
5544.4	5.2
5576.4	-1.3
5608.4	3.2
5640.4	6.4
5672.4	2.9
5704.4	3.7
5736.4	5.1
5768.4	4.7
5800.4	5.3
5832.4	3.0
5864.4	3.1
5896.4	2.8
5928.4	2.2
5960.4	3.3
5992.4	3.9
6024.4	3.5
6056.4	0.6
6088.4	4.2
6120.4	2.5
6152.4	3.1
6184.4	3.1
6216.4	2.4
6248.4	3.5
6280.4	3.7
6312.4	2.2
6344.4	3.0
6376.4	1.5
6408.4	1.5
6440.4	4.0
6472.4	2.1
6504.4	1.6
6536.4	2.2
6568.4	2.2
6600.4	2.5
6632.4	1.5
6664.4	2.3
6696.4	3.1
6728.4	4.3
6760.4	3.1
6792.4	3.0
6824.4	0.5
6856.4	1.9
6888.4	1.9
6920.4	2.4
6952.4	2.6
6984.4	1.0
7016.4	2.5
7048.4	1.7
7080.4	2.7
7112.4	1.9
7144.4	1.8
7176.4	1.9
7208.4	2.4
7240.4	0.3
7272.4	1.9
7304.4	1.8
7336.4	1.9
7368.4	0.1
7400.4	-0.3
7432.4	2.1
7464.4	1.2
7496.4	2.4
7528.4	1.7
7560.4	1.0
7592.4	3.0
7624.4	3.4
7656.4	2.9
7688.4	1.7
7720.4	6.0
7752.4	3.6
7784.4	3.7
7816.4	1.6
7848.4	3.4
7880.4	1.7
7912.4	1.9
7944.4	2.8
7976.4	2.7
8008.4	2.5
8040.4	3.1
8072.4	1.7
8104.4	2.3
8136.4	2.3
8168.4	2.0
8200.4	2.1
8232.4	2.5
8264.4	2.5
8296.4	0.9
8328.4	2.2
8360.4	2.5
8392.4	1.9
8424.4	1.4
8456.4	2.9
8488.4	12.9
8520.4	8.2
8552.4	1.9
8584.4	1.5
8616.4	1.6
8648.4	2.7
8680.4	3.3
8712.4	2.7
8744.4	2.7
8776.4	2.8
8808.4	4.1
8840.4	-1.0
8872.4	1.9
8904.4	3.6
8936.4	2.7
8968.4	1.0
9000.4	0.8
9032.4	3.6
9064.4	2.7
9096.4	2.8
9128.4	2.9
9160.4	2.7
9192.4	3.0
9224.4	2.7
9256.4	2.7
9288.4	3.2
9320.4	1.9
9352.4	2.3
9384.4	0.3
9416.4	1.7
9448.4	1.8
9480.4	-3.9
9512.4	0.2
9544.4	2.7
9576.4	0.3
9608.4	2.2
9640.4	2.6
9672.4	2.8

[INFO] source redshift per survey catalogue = 1.28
